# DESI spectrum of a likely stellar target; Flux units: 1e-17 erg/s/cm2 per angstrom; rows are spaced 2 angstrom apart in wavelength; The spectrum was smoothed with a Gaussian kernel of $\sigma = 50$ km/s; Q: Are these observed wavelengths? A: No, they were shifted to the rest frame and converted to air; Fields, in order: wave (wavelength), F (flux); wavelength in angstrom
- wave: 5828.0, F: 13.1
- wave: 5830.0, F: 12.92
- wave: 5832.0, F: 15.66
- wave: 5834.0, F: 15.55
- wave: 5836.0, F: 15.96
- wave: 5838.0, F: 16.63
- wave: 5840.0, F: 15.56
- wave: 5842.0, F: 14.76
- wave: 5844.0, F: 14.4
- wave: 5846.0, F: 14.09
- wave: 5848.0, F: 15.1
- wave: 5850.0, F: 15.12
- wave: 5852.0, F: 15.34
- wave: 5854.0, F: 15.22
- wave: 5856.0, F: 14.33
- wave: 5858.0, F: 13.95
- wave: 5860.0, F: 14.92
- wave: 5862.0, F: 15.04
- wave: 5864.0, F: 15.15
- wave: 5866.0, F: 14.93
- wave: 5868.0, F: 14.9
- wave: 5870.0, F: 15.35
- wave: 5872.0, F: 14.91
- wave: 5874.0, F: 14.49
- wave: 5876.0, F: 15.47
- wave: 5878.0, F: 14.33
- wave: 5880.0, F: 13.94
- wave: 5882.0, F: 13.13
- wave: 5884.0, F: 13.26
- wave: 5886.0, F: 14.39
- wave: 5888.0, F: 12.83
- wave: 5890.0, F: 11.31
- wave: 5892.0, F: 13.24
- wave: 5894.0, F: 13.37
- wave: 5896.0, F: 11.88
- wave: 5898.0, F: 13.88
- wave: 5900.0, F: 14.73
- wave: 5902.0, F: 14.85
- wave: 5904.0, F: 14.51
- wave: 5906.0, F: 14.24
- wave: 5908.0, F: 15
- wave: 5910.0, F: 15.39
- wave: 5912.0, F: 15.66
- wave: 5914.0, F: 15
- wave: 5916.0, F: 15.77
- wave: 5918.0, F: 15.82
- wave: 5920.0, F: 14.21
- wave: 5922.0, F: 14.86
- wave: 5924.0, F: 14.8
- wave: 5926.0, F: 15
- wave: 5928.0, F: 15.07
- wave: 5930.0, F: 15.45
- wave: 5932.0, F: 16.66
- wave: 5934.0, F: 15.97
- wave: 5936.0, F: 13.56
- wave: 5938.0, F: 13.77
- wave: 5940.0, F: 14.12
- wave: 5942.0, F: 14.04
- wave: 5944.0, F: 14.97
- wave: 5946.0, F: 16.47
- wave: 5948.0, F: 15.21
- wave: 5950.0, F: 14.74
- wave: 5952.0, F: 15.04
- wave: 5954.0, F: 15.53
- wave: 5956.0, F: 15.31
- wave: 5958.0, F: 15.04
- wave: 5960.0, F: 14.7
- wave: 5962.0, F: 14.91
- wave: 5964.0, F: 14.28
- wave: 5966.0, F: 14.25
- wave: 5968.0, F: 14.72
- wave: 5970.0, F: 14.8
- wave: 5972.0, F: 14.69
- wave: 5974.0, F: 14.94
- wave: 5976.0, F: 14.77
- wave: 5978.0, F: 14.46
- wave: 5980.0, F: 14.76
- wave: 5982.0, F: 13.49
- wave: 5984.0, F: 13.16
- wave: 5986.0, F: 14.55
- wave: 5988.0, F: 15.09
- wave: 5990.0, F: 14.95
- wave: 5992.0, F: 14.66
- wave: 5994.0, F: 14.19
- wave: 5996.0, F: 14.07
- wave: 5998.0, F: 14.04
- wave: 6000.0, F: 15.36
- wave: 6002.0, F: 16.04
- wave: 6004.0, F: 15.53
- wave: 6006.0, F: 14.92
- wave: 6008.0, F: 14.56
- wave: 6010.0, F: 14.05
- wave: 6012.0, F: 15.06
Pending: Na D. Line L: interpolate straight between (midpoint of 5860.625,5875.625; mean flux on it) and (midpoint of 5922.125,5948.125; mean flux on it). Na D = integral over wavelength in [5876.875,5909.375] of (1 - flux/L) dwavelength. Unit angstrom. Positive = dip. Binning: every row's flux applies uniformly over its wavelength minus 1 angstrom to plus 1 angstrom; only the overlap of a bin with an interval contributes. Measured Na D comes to 2.8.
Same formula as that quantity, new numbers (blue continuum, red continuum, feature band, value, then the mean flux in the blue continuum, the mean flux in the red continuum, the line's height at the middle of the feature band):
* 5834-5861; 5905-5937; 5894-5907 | 1.0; 15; 15.2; 15.1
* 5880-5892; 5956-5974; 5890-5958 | -4.3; 13.1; 14.7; 13.9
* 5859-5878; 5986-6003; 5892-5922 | 0.7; 15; 14.8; 14.9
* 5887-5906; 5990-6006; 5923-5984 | -2.6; 13.4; 14.9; 14.2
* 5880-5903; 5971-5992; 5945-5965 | -1.4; 13.4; 14.5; 14.2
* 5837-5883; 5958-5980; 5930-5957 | -0.6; 14.8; 14.7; 14.7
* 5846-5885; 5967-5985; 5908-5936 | -1.4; 14.7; 14.4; 14.5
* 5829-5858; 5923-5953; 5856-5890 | 1.5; 15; 15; 15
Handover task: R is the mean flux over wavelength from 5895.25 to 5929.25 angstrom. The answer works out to 14.8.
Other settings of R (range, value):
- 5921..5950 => 15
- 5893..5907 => 13.9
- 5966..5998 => 14.5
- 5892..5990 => 14.7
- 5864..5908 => 14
